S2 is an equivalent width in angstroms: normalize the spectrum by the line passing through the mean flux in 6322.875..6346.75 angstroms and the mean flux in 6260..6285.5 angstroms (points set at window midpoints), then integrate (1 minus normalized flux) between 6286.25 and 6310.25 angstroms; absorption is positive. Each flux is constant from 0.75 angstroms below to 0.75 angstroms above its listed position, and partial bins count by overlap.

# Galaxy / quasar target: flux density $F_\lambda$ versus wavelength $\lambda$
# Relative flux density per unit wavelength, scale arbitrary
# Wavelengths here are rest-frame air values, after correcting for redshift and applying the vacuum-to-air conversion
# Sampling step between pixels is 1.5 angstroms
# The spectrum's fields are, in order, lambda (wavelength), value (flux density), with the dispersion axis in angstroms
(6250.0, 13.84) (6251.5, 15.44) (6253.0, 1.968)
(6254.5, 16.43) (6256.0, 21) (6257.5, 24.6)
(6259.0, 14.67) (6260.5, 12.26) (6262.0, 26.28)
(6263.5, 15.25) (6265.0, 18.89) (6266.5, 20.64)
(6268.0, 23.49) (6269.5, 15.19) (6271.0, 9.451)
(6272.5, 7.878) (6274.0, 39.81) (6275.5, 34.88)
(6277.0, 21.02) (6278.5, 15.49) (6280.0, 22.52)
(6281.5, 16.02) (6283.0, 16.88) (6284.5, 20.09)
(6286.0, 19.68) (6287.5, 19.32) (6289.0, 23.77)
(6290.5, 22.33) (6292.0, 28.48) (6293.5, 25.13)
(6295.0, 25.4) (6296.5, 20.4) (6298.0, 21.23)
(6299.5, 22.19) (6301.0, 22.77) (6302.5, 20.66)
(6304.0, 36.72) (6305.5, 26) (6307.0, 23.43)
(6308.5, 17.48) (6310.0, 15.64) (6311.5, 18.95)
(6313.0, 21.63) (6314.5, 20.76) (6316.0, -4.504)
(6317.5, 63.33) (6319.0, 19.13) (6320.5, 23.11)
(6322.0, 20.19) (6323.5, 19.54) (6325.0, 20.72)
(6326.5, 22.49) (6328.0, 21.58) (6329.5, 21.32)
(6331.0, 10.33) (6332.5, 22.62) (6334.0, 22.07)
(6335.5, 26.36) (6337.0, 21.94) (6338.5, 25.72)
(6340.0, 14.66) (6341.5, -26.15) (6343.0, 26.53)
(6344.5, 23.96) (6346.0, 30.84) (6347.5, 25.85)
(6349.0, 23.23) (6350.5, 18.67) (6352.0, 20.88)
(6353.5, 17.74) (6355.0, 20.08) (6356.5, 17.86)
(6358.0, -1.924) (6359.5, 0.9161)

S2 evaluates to -4.6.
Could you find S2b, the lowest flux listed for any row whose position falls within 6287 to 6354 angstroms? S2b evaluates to -26.15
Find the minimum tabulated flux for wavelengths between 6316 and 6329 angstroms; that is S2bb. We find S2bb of -4.504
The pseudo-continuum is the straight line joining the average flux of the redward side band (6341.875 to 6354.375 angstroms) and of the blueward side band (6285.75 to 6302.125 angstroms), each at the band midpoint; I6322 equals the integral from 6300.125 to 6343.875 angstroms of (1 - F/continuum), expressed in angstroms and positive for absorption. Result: 3.65 angstroms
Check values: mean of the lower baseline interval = 22.8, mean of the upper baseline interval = 21.9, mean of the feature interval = 20.5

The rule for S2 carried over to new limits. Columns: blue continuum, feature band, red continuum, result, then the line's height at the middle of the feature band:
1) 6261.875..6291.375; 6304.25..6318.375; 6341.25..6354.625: -2.1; 20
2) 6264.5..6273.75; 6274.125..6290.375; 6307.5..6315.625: -4.1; 17.4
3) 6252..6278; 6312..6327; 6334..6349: -2.7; 19.2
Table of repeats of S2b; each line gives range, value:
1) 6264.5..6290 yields 7.878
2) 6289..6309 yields 17.48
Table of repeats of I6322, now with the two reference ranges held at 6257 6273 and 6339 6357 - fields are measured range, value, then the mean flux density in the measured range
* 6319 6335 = -2.4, 20.4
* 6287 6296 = -3.4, 24.1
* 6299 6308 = -3.9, 25.2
